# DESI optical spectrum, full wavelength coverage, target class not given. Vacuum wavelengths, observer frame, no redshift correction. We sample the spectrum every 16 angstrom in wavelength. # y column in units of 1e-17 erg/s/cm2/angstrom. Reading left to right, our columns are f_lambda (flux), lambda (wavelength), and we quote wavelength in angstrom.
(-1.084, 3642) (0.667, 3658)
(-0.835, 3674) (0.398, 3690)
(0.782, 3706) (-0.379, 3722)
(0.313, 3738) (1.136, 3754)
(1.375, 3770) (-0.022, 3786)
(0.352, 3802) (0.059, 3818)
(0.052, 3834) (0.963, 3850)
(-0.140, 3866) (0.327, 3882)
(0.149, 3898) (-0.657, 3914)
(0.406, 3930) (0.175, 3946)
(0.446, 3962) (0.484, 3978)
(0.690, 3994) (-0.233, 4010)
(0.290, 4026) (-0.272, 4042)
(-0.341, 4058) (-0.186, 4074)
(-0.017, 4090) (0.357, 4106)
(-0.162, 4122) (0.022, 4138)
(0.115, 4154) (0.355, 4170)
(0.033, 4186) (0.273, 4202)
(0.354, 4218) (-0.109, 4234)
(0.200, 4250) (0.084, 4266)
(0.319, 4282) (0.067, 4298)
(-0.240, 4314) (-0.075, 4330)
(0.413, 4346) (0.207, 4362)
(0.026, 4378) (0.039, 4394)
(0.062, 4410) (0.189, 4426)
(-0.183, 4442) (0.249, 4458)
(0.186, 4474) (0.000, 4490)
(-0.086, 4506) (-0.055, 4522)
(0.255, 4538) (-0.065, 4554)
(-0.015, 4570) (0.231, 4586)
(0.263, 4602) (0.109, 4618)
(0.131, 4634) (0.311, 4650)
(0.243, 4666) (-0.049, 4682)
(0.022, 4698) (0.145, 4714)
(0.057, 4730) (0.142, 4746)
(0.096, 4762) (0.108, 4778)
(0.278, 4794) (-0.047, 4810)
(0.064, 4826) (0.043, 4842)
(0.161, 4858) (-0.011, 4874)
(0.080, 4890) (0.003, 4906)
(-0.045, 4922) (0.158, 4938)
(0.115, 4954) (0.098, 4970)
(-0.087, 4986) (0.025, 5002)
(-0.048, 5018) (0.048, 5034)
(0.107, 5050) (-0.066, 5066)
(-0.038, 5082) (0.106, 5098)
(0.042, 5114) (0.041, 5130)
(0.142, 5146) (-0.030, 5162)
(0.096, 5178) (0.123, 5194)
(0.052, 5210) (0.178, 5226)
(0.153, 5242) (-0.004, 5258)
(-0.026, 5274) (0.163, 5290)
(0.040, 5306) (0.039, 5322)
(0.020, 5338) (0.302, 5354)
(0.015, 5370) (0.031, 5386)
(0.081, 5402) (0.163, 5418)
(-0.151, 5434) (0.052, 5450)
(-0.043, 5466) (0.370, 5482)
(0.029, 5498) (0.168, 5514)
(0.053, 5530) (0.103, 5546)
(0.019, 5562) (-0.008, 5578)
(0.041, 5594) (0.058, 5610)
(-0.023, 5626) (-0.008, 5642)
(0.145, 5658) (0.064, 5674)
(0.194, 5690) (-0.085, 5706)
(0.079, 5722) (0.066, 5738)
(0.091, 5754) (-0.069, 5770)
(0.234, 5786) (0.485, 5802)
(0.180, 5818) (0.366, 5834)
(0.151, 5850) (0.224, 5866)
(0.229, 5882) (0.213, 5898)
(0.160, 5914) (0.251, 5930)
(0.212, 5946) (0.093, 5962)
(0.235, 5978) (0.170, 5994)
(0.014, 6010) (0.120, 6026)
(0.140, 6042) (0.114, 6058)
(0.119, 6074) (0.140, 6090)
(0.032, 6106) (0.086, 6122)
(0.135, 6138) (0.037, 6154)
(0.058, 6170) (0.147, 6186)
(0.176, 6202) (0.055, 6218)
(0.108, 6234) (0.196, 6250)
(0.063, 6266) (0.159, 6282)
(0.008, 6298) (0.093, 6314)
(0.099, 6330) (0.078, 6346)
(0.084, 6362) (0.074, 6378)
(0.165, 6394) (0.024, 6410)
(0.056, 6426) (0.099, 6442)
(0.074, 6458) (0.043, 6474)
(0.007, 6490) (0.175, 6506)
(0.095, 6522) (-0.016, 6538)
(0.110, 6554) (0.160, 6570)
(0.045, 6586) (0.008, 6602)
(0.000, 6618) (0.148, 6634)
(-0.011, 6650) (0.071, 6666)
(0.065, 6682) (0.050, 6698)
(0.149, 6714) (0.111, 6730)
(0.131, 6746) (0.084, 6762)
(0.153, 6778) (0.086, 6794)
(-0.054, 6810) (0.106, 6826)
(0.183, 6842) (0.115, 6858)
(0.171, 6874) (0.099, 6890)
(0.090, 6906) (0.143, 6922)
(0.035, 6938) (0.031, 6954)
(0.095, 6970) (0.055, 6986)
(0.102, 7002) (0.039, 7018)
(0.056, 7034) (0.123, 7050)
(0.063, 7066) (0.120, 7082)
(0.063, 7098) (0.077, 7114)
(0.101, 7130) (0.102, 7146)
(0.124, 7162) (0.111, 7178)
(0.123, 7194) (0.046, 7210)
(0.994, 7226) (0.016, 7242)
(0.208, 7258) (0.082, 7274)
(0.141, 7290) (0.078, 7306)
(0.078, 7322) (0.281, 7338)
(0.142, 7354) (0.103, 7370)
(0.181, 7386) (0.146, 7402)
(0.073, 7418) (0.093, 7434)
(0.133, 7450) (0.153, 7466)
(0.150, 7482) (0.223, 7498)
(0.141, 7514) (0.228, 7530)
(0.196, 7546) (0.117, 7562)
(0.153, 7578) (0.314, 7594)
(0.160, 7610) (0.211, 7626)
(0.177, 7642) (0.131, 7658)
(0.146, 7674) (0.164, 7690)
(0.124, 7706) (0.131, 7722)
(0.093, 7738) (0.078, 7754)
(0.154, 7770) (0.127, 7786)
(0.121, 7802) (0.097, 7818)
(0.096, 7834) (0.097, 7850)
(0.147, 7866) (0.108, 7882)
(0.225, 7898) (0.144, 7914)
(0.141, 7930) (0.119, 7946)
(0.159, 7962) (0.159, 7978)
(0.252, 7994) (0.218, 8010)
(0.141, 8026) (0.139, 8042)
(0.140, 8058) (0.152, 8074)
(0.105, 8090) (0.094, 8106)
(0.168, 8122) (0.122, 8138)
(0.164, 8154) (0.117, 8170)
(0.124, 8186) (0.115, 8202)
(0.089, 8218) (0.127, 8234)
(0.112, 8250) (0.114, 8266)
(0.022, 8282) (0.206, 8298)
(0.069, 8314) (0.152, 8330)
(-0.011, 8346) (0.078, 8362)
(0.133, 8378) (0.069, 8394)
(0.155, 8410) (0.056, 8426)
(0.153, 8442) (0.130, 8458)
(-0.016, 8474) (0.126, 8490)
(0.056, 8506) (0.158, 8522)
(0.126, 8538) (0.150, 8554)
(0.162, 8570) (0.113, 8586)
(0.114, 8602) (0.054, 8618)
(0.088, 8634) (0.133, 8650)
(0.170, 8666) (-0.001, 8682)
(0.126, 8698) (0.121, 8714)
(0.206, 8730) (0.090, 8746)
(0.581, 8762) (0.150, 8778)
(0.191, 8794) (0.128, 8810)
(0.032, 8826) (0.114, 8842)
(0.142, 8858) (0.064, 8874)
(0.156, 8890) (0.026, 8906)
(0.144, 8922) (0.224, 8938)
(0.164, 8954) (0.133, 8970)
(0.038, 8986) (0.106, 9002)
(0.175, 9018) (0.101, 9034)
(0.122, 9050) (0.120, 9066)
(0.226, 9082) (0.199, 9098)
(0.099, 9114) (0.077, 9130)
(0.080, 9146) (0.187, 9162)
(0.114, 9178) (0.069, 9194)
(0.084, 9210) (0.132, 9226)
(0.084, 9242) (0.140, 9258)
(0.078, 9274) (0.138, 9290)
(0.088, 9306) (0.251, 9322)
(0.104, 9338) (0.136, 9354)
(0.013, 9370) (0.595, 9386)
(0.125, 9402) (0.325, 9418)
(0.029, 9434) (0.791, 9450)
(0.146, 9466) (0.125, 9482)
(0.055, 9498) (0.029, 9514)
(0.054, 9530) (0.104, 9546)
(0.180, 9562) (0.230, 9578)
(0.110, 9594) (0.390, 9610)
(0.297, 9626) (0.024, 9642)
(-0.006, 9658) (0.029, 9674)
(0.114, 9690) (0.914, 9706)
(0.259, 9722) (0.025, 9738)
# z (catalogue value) 0.938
